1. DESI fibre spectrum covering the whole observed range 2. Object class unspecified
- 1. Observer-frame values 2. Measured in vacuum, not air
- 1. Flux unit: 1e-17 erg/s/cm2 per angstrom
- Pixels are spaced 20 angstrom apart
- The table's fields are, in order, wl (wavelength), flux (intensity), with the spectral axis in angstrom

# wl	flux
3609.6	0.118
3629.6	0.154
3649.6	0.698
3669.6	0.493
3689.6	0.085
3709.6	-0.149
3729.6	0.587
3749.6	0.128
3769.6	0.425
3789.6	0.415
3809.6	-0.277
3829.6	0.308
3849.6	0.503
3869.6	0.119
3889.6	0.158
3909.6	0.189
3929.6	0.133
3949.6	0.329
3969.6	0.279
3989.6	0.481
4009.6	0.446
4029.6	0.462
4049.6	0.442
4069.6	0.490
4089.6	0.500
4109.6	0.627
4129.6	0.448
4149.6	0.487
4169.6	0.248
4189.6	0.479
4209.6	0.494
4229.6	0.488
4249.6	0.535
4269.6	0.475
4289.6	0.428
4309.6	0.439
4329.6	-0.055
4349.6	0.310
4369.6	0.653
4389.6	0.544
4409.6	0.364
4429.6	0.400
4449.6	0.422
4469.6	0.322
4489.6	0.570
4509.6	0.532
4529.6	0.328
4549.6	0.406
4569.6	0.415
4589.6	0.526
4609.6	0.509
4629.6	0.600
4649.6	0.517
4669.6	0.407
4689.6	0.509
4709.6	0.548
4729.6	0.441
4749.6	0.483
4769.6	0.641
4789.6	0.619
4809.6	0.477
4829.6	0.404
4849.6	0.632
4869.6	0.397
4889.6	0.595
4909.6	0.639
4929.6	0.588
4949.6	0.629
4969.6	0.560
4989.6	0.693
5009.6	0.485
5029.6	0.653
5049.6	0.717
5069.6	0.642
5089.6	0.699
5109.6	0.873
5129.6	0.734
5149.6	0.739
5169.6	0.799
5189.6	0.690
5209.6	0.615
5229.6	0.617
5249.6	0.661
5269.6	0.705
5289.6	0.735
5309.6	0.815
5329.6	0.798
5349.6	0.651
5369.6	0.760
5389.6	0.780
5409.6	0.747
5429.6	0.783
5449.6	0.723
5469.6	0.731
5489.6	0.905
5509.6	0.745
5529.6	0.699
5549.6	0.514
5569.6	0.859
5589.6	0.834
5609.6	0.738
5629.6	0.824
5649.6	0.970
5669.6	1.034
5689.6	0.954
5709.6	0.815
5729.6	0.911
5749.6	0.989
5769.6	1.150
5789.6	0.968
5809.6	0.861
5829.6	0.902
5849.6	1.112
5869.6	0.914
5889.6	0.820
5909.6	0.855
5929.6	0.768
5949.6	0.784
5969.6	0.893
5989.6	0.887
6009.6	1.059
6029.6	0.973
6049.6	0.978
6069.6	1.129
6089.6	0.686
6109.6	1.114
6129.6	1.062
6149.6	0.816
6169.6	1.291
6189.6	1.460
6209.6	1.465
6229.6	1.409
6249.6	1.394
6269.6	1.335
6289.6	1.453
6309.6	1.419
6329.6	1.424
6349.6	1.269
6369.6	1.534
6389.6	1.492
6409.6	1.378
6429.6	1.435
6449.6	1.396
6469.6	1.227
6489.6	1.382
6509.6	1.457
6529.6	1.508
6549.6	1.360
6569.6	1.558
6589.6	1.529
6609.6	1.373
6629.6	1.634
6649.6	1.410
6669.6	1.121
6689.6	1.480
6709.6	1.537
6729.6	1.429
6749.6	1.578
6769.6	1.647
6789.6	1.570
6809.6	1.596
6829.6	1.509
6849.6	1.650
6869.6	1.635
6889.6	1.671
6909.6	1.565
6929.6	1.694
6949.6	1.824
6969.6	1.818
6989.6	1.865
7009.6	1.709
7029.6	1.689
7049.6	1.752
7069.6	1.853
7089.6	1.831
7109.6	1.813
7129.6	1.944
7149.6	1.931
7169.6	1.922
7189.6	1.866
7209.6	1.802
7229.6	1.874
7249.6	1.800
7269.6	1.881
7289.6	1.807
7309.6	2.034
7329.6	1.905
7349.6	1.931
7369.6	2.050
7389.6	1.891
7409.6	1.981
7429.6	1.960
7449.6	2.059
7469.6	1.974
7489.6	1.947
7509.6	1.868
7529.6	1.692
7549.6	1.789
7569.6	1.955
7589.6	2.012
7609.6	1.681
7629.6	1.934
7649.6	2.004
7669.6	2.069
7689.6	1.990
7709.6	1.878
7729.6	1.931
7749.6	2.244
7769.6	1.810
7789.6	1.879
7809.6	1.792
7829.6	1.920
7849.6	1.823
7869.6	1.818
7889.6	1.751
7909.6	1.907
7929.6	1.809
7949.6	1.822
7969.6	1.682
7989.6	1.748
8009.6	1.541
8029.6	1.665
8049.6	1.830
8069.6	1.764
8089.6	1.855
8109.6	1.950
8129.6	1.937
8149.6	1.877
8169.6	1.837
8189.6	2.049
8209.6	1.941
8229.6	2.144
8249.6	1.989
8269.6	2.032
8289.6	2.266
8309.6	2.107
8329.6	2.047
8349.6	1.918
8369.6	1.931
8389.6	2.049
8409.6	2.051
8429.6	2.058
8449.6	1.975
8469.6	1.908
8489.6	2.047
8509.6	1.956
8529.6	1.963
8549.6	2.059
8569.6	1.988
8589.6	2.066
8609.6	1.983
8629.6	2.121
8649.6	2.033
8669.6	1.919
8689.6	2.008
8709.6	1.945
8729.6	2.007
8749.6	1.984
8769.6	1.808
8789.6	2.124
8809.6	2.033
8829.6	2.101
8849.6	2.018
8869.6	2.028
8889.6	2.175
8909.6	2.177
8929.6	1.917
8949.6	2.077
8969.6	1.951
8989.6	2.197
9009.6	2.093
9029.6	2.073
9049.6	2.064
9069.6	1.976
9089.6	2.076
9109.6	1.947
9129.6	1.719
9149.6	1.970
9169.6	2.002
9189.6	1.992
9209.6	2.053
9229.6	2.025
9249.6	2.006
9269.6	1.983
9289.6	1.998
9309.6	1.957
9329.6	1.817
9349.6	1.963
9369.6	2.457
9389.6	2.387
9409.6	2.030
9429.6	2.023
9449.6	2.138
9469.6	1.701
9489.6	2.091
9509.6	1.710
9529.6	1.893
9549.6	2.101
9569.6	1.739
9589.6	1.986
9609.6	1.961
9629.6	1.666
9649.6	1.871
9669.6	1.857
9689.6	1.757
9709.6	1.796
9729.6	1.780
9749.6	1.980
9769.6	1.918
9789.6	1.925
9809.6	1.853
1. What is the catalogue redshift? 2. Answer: 0.55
